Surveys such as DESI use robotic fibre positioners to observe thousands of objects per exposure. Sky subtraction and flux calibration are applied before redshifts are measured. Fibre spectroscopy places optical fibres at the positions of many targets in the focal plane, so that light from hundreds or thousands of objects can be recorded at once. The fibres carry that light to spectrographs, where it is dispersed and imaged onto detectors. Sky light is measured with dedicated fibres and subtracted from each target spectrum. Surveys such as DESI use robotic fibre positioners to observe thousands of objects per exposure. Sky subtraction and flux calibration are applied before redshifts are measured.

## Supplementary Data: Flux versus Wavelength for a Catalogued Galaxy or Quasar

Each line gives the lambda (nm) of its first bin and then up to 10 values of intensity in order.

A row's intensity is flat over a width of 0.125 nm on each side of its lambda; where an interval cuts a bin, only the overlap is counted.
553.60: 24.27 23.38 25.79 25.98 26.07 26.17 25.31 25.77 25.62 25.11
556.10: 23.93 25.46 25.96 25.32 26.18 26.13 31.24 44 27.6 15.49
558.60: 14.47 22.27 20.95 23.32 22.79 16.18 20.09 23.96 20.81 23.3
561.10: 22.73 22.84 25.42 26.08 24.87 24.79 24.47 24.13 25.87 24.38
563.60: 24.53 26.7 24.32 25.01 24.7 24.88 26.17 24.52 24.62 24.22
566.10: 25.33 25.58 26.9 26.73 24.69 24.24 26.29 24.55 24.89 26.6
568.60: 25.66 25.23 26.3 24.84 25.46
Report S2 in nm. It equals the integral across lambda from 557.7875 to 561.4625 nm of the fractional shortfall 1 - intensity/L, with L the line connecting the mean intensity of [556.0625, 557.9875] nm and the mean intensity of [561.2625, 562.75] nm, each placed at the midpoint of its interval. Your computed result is 0.60 nm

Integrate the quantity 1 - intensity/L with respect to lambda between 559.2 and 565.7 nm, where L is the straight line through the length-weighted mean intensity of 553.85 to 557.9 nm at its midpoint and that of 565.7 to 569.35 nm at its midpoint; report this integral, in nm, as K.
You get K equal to 0.53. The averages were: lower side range 26.7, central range 23.9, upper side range 25.5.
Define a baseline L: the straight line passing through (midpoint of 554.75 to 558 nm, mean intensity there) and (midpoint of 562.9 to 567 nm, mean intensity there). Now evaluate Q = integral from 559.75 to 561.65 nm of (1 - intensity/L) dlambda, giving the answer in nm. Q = 0.32 nm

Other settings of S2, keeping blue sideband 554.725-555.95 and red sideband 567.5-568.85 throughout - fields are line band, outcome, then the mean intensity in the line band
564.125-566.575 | 0.05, 25.1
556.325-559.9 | 0.13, 24.6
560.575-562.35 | 0.11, 24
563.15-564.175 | 0.02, 25.1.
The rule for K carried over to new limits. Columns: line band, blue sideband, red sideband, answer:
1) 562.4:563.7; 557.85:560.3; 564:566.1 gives -0.050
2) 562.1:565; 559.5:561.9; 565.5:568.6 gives -0.148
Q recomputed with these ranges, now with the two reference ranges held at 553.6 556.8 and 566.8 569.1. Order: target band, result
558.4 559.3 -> 0.22 nm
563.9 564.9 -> 0.02 nm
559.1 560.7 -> 0.26 nm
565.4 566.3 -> 0.02 nm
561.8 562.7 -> 0.01 nm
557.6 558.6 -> -0.08 nm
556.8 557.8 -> -0.13 nm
